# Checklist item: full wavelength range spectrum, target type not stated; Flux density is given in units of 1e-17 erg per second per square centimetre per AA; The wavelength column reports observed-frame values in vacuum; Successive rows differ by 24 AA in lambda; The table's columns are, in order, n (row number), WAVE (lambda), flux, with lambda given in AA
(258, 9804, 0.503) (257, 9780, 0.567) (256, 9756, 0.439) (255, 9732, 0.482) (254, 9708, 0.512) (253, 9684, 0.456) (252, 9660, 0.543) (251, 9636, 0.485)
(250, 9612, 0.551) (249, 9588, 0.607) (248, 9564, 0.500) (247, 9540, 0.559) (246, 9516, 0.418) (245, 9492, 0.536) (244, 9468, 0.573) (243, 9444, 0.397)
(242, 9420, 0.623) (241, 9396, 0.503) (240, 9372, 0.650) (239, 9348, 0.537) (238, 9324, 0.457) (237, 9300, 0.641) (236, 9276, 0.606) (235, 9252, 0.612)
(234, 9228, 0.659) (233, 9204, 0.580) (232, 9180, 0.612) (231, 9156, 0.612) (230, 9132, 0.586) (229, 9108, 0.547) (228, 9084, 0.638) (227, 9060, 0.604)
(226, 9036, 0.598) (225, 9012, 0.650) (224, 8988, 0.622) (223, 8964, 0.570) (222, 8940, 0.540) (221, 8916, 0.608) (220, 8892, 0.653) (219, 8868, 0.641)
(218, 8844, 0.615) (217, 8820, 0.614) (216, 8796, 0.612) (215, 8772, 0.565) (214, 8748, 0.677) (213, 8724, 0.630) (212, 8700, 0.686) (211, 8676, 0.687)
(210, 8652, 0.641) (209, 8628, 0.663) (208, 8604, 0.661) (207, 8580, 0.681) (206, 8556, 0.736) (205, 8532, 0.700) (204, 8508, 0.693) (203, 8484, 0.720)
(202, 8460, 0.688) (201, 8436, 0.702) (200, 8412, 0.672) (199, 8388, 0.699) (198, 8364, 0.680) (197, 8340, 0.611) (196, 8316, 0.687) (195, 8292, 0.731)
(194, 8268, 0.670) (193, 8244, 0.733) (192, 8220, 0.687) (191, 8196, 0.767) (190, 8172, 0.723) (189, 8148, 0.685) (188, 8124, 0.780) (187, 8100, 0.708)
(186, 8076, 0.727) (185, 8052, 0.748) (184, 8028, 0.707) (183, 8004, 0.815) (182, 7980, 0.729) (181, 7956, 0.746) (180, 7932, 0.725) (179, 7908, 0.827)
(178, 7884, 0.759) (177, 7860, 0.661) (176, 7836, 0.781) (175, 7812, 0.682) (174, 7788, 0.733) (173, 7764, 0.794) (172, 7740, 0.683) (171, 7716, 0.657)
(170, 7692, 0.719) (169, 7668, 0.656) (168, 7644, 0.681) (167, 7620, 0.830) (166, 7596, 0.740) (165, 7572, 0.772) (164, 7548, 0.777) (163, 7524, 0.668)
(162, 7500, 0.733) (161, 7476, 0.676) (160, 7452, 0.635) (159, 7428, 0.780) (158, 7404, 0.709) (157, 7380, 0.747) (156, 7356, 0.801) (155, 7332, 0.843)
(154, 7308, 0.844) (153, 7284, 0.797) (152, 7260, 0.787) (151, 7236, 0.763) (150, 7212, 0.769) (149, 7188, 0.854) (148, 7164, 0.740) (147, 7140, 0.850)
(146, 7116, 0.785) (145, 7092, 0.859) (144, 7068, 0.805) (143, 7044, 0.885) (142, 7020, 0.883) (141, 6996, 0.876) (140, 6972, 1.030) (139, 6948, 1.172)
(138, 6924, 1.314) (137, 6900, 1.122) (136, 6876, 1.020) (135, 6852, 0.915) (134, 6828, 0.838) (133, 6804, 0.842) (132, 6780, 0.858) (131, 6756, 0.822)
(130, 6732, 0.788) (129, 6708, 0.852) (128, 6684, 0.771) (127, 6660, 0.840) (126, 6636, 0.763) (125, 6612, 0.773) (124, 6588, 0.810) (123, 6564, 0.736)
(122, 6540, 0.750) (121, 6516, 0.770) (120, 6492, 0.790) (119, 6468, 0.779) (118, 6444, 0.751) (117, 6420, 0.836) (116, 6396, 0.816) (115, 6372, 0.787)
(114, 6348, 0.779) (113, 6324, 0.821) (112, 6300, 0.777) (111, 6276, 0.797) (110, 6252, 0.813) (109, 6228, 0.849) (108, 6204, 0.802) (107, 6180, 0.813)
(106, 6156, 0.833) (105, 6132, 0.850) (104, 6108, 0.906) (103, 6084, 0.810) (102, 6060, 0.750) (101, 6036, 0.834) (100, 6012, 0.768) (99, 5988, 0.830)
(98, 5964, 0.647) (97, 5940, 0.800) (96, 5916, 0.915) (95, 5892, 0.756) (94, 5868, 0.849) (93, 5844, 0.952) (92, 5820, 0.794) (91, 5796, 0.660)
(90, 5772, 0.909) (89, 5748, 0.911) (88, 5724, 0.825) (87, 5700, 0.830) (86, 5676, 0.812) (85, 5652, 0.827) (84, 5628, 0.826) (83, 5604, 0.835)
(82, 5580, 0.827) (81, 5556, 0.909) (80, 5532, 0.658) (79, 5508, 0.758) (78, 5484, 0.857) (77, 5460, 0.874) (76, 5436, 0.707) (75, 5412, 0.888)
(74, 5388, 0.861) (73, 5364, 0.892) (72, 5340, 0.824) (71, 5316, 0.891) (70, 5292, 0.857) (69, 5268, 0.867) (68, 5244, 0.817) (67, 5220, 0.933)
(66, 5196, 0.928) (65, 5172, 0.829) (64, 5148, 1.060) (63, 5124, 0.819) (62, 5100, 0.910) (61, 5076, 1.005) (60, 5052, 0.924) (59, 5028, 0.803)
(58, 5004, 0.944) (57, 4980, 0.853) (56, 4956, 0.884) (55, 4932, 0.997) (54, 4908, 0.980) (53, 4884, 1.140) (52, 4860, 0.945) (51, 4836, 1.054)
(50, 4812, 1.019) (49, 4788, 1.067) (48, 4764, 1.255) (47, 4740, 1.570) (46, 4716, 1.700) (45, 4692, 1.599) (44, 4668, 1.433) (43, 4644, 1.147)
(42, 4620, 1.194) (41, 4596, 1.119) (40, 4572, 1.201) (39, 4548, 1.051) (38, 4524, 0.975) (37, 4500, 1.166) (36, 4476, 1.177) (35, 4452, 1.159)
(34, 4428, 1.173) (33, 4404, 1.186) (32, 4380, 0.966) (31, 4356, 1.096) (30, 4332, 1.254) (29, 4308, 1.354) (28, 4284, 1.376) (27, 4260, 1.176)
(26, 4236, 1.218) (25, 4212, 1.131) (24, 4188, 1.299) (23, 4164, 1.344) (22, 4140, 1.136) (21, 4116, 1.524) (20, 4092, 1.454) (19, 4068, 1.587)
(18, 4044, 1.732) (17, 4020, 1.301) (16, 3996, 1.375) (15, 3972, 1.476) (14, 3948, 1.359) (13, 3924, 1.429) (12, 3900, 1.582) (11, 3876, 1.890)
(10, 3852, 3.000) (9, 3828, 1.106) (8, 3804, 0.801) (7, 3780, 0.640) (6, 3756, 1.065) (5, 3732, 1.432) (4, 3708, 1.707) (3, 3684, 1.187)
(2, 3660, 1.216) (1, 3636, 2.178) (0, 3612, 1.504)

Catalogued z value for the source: 1.477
